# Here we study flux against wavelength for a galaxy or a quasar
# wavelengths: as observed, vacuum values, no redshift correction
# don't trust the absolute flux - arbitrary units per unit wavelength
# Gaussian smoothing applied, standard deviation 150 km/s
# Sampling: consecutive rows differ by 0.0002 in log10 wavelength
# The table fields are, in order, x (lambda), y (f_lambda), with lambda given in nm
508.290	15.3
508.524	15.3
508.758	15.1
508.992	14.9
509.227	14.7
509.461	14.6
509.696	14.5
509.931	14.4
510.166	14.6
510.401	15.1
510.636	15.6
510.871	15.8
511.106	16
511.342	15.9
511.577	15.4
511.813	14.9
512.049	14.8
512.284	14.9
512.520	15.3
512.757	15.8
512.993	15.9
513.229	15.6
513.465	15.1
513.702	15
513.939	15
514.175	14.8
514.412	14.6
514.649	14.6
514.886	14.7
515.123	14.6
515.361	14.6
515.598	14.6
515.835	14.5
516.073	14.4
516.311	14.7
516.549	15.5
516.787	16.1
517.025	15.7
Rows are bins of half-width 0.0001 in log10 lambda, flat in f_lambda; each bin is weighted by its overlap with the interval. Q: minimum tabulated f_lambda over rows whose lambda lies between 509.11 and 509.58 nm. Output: 14.6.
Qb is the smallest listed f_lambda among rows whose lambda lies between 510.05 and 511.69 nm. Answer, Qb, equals 14.6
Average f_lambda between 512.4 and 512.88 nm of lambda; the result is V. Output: 15.5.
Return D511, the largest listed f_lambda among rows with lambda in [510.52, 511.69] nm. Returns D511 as 16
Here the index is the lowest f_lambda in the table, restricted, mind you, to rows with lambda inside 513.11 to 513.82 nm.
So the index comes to 15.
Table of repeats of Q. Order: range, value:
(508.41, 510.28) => 14.4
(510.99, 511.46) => 15.9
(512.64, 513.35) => 15.6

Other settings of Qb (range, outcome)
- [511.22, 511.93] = 14.9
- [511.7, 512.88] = 14.8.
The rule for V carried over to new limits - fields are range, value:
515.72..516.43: 14.5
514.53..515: 14.6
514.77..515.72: 14.6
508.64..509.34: 14.9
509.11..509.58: 14.7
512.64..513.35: 15.8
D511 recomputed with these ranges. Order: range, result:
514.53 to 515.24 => 14.7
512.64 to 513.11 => 15.9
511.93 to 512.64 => 15.3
